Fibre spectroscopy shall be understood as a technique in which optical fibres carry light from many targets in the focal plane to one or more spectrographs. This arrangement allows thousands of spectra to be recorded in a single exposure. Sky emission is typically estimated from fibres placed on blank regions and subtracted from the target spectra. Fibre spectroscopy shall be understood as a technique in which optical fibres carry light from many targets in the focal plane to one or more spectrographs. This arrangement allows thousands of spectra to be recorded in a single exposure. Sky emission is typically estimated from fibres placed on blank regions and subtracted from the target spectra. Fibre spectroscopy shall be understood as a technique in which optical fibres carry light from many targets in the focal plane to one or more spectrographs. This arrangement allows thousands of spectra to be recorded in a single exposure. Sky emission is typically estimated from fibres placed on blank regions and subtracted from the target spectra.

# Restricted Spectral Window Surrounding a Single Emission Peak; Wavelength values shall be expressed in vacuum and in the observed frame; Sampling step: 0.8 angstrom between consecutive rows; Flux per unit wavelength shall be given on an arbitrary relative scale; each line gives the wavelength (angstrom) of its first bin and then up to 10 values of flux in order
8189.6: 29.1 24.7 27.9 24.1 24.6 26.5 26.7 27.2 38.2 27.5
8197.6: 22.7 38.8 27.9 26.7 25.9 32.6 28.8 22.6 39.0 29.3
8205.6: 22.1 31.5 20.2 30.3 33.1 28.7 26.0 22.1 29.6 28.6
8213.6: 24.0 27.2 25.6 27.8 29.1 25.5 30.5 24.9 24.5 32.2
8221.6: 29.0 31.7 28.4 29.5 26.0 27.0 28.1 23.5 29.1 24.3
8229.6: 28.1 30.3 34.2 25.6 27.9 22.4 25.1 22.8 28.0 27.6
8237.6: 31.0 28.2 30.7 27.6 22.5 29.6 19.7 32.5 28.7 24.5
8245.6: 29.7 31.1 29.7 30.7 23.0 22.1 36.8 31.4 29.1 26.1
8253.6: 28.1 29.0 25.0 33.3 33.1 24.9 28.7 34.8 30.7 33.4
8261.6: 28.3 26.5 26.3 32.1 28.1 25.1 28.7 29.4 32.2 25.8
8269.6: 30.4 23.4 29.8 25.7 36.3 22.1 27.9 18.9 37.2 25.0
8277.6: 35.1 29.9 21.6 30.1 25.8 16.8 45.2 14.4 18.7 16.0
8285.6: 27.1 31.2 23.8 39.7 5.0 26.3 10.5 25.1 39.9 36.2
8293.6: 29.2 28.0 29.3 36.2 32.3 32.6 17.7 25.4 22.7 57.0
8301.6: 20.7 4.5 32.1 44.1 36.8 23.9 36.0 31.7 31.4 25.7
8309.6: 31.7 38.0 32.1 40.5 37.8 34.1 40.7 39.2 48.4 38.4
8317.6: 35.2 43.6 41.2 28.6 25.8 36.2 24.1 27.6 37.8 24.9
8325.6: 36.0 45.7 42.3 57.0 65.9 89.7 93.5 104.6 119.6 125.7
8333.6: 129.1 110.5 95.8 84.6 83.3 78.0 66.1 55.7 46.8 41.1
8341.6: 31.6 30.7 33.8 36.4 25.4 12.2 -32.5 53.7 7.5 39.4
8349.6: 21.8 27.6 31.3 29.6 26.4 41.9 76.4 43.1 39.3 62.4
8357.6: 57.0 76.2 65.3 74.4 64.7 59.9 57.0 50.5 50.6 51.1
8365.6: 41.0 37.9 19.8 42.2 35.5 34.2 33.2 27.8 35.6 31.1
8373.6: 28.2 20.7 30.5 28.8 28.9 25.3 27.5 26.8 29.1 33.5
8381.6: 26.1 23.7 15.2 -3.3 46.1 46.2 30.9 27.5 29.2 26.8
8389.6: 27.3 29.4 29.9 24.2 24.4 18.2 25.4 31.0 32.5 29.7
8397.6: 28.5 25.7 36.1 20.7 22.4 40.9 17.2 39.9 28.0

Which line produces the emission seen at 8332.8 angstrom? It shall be H-alpha 6563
